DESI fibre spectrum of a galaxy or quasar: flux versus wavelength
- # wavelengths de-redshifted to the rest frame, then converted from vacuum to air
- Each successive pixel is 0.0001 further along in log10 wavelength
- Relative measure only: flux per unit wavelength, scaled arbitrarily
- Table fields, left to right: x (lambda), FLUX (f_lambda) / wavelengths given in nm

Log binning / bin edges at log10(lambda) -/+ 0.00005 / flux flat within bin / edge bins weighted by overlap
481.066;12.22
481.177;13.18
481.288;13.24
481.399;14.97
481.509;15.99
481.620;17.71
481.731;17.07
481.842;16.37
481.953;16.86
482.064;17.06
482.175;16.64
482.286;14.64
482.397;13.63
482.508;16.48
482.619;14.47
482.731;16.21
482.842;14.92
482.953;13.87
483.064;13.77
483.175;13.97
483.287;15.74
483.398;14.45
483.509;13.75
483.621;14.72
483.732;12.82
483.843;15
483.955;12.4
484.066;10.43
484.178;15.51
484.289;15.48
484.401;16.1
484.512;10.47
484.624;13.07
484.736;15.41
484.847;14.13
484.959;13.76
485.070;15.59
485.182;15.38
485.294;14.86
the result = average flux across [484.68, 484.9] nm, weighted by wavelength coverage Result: 14.8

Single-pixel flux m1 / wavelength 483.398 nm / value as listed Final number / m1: 14.45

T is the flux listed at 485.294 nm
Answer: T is 14.86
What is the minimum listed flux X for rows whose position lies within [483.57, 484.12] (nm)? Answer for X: 10.43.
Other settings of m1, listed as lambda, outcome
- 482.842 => 14.92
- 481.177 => 13.18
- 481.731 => 17.07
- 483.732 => 12.82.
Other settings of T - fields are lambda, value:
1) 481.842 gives 16.37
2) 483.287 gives 15.74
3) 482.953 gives 13.87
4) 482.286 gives 14.64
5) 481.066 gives 12.22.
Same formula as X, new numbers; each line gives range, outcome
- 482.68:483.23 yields 13.77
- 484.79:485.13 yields 13.76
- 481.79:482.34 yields 14.64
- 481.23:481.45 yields 13.24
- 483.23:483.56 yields 13.75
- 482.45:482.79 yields 14.47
